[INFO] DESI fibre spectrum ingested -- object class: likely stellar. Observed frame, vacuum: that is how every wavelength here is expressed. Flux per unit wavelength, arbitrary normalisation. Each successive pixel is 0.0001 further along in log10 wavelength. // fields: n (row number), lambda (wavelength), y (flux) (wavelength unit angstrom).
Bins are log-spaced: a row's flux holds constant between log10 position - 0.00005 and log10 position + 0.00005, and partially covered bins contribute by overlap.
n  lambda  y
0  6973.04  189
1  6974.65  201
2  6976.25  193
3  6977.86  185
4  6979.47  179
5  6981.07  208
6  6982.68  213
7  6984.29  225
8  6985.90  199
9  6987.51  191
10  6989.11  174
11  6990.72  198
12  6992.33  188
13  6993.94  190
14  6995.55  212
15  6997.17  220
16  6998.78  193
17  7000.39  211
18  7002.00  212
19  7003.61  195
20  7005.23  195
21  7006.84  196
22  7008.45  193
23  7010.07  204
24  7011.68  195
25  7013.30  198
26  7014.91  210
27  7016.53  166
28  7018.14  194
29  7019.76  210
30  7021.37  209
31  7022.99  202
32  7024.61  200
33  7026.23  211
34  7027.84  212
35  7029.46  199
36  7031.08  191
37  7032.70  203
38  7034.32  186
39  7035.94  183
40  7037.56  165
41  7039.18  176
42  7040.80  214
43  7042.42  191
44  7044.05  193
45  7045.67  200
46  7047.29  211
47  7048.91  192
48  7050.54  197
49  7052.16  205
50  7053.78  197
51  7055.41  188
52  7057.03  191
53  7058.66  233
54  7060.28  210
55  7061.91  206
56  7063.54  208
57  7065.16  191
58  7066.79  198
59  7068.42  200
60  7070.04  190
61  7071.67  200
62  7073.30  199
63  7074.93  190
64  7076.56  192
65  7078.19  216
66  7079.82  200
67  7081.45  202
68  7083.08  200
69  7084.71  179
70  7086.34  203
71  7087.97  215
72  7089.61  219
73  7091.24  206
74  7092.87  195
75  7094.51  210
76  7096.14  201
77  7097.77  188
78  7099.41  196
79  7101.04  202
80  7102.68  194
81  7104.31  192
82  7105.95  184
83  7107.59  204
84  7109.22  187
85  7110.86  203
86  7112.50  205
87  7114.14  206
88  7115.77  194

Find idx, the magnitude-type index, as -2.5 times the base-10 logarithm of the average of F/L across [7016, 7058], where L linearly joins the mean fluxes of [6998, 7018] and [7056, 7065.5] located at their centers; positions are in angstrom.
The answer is 0.04 mag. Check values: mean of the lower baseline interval 197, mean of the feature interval 196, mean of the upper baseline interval 207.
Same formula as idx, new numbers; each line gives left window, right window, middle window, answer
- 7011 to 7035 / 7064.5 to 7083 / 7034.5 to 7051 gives 0.04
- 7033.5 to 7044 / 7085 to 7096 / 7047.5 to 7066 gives -0.05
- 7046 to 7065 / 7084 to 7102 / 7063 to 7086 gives 0.02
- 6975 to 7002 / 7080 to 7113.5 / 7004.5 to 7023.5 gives 0.01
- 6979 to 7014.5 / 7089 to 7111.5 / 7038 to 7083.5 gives 0.00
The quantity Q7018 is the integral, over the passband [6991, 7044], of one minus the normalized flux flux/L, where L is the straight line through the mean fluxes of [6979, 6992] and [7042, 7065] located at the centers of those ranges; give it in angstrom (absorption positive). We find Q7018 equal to 0.6 angstrom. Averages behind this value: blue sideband 199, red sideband 201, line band 198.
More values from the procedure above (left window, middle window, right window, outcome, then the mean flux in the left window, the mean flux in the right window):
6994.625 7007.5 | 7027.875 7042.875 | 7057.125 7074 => 0.9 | 204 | 203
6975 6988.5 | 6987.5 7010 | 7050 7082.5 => 0.1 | 199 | 201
